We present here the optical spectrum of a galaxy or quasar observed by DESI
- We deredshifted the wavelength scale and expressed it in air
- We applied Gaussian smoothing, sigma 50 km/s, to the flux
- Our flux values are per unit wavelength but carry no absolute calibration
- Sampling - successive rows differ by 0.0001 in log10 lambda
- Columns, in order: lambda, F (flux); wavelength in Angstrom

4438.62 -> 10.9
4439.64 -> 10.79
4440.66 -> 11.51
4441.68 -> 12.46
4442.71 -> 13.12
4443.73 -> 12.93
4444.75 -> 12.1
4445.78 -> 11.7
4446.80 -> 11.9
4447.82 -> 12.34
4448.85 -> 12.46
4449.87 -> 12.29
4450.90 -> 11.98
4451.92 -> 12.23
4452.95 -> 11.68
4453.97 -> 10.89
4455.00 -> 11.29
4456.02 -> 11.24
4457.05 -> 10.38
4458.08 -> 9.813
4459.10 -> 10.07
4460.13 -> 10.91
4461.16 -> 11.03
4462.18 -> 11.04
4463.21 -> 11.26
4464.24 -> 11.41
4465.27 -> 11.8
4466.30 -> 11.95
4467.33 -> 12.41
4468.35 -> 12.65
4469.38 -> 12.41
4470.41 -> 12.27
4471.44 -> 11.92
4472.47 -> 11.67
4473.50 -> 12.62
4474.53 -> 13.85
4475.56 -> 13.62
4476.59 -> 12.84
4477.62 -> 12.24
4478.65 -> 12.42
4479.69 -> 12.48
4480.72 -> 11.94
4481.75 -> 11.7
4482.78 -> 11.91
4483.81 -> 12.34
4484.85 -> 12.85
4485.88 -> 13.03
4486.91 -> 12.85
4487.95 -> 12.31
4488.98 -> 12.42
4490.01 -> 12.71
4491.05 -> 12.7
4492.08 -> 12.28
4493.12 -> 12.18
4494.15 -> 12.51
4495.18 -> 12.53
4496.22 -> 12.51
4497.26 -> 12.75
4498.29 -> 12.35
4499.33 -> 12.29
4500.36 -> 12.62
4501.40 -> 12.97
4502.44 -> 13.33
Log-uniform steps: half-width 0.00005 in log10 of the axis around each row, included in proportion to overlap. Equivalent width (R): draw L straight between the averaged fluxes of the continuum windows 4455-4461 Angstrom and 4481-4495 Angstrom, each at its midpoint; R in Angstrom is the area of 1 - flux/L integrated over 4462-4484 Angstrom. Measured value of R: -1.4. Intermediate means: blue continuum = 10.6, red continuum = 12.4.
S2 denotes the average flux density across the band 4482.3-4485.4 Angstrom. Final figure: 12.4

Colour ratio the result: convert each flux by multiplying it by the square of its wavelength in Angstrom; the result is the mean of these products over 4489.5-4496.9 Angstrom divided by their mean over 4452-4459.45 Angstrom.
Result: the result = 1.17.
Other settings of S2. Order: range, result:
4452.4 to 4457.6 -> 11.1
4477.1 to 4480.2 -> 12.4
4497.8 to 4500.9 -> 12.4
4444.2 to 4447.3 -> 11.9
